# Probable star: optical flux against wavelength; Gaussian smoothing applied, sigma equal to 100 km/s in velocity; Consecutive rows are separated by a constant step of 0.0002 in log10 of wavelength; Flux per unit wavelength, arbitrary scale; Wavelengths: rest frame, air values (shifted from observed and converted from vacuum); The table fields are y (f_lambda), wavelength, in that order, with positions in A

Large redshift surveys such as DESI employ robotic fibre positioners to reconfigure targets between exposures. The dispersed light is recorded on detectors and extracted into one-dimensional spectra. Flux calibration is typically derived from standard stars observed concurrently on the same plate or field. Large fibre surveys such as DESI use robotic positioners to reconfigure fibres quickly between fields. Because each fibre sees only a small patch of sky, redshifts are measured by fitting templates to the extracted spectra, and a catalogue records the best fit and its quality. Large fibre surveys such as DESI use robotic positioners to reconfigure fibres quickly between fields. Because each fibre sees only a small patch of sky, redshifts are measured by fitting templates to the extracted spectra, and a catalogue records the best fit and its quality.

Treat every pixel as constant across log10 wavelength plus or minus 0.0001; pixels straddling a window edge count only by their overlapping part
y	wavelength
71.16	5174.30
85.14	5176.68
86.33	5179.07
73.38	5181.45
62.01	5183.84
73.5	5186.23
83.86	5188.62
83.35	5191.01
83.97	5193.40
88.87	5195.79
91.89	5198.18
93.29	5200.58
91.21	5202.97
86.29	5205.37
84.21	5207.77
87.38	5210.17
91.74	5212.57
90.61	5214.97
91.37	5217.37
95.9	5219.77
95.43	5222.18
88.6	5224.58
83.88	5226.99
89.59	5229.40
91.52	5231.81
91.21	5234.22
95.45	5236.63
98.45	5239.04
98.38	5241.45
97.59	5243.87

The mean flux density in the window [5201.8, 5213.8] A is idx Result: 88.1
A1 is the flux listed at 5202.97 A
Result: 91.21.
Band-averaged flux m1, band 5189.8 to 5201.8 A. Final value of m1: 88.3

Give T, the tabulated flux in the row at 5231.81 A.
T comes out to 91.52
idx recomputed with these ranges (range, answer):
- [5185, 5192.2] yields 80.1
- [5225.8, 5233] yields 88.3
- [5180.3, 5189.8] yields 73.1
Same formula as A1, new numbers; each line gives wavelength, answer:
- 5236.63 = 95.45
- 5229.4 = 89.59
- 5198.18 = 91.89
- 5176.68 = 85.14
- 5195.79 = 88.87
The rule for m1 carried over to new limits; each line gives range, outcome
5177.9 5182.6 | 80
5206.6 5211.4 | 85.8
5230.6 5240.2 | 94.2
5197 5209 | 89.3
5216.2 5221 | 93.6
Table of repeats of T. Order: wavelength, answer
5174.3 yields 71.16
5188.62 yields 83.86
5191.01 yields 83.35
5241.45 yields 98.38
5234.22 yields 91.21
